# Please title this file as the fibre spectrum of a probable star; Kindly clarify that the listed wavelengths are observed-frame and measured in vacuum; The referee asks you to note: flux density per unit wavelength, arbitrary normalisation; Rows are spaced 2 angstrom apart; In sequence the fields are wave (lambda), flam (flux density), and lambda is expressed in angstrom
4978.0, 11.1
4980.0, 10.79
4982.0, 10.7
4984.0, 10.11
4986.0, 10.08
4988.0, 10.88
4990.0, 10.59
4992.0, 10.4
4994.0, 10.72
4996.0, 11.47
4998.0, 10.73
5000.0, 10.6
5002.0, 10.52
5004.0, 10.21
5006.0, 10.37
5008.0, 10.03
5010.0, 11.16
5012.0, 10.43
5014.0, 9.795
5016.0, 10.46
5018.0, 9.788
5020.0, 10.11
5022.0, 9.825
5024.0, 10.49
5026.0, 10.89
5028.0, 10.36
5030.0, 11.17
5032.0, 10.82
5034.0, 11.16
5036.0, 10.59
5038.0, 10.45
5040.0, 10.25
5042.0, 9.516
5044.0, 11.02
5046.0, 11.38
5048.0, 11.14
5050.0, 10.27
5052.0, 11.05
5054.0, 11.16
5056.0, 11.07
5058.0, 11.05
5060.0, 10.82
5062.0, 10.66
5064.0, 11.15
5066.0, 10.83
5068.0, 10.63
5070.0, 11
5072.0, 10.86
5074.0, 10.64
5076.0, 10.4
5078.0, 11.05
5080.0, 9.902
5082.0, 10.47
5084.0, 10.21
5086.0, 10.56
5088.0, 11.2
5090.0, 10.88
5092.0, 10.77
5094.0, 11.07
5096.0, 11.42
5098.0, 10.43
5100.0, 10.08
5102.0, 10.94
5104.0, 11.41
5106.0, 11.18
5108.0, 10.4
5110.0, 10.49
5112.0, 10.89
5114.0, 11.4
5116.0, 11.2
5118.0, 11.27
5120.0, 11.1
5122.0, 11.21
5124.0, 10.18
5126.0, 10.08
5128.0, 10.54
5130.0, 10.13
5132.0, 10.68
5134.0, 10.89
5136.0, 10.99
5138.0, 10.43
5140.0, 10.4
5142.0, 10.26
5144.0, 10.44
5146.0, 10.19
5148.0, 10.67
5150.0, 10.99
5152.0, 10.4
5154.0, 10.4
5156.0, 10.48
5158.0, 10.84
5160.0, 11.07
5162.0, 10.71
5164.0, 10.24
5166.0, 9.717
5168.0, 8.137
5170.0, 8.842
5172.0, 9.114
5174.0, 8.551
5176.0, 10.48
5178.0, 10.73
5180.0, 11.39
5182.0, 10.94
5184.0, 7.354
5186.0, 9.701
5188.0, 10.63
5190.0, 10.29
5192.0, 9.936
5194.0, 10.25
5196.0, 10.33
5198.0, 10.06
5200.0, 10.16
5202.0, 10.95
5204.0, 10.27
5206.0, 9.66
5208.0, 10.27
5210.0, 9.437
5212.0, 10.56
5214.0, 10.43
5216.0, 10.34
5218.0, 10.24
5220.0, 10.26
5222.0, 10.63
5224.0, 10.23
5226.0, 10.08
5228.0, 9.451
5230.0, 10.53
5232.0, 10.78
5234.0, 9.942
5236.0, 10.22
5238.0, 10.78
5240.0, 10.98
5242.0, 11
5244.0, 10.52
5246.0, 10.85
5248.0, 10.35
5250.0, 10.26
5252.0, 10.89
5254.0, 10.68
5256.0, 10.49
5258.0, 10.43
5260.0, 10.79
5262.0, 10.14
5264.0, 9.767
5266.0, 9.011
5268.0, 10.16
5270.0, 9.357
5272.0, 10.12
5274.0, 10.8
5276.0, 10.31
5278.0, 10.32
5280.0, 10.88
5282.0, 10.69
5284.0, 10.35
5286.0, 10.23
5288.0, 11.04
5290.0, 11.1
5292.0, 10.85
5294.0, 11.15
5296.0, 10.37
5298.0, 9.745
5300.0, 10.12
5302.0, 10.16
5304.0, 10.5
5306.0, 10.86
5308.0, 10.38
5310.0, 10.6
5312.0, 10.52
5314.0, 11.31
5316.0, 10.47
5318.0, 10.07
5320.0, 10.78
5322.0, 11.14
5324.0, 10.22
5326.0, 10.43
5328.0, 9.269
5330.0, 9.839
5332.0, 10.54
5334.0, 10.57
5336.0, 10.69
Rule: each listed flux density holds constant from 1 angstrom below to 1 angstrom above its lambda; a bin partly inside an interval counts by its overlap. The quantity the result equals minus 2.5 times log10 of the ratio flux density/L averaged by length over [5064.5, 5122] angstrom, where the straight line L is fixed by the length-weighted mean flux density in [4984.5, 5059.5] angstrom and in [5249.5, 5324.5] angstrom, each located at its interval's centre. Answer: -0.027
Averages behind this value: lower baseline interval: 10.6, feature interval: 10.8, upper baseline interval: 10.5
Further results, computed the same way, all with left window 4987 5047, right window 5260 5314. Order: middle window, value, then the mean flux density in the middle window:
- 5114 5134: -0.028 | 10.8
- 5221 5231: 0.025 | 10.2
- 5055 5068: -0.040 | 10.9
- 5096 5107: -0.038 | 10.9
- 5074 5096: -0.019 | 10.7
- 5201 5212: 0.029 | 10.2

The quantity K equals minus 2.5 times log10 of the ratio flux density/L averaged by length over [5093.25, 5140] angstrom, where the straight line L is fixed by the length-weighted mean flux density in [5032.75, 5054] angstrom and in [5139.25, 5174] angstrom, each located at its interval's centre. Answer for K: -0.05 mag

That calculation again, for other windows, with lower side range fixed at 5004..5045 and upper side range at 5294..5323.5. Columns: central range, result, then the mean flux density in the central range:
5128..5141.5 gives -0.011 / 10.6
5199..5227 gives 0.025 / 10.3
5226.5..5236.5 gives 0.033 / 10.2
